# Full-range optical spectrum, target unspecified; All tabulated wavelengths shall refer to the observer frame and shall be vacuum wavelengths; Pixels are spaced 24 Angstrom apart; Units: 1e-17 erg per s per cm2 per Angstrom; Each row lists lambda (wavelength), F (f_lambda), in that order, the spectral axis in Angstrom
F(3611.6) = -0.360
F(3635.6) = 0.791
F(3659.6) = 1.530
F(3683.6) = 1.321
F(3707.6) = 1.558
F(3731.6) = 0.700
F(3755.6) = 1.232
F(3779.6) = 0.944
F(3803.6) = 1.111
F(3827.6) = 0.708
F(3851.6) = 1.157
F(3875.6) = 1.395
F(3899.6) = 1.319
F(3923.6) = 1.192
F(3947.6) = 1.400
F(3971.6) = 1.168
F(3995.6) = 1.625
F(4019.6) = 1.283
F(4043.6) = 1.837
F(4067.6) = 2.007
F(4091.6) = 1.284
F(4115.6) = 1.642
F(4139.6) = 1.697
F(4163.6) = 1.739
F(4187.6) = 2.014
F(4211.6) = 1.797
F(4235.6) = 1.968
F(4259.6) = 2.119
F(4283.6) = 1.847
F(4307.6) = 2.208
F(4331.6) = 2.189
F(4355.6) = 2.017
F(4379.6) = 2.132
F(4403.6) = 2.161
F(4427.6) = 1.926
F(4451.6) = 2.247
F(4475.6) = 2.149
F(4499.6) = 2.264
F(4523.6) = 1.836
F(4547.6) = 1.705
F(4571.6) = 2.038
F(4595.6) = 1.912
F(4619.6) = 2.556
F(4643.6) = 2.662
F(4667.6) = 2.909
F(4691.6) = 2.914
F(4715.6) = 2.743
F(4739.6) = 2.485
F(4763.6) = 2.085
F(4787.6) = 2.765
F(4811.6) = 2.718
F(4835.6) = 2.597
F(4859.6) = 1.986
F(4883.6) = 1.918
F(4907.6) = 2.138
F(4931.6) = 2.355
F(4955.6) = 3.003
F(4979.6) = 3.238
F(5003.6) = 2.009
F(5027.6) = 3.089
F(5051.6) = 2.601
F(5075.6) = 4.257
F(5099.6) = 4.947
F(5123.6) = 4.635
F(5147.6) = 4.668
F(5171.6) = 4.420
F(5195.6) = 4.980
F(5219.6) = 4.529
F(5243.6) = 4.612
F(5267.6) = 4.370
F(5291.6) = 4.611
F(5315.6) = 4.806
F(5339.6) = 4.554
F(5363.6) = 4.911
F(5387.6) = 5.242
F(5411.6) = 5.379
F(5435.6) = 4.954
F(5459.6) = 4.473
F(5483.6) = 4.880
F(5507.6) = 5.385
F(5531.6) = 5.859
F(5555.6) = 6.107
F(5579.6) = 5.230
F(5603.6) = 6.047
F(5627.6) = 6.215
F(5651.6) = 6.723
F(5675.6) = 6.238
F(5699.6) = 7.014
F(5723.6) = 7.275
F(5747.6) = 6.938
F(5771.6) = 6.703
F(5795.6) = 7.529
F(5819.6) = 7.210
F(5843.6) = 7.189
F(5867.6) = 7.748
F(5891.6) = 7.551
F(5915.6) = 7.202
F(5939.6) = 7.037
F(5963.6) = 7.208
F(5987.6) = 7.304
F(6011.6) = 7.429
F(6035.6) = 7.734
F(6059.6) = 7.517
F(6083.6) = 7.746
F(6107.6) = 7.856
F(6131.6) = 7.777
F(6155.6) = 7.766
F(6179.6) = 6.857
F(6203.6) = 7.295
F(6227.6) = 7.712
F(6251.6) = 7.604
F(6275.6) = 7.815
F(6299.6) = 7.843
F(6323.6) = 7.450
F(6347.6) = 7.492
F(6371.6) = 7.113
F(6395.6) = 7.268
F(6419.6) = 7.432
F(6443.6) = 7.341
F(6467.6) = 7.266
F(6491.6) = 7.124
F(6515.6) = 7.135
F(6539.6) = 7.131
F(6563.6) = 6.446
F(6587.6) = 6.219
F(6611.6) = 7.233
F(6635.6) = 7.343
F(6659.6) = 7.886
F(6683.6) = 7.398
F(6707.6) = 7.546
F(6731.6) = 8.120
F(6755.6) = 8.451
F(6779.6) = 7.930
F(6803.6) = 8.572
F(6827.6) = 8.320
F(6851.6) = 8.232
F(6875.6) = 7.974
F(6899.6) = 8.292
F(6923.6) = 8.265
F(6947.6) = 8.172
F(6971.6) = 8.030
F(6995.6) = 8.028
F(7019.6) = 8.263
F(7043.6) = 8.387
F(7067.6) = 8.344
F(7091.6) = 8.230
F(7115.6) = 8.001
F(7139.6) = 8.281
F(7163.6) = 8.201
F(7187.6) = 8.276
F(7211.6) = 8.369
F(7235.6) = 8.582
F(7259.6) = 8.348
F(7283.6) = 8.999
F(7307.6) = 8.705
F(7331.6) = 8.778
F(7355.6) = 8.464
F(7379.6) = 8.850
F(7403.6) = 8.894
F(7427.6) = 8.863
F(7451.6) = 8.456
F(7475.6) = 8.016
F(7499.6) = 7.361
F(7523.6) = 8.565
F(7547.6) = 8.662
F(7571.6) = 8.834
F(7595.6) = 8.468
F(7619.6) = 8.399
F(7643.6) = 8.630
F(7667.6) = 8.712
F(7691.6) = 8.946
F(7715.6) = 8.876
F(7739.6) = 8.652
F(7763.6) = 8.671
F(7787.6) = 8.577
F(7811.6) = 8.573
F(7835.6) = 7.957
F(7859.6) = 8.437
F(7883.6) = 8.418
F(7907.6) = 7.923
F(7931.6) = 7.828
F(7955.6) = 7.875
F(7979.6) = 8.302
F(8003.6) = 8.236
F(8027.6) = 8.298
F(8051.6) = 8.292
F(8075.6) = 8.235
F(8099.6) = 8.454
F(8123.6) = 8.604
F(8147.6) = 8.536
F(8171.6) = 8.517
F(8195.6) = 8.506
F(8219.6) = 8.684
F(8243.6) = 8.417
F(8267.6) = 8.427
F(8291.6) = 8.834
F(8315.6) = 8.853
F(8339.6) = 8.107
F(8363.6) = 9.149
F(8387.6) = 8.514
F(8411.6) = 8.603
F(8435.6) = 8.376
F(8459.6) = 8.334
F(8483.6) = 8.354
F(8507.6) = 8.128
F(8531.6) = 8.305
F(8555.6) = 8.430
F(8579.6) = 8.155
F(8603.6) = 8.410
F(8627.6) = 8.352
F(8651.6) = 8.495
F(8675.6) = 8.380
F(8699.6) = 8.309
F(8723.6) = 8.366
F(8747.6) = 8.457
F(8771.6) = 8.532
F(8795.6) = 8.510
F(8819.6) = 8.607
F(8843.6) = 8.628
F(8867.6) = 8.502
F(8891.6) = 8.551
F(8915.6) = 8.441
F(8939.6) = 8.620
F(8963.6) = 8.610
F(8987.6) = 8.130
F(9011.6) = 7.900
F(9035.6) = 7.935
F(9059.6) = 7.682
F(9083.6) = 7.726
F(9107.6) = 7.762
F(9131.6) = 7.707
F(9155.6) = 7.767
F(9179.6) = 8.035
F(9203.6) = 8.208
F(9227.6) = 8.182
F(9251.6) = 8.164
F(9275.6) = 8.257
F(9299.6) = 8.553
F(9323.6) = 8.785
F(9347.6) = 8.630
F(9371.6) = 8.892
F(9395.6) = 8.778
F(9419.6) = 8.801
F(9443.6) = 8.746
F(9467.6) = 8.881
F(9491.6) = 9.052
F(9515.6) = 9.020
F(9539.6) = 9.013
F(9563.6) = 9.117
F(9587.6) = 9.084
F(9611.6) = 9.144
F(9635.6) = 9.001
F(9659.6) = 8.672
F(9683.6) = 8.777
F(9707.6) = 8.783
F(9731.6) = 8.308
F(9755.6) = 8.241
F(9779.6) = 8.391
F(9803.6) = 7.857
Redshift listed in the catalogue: 0.271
